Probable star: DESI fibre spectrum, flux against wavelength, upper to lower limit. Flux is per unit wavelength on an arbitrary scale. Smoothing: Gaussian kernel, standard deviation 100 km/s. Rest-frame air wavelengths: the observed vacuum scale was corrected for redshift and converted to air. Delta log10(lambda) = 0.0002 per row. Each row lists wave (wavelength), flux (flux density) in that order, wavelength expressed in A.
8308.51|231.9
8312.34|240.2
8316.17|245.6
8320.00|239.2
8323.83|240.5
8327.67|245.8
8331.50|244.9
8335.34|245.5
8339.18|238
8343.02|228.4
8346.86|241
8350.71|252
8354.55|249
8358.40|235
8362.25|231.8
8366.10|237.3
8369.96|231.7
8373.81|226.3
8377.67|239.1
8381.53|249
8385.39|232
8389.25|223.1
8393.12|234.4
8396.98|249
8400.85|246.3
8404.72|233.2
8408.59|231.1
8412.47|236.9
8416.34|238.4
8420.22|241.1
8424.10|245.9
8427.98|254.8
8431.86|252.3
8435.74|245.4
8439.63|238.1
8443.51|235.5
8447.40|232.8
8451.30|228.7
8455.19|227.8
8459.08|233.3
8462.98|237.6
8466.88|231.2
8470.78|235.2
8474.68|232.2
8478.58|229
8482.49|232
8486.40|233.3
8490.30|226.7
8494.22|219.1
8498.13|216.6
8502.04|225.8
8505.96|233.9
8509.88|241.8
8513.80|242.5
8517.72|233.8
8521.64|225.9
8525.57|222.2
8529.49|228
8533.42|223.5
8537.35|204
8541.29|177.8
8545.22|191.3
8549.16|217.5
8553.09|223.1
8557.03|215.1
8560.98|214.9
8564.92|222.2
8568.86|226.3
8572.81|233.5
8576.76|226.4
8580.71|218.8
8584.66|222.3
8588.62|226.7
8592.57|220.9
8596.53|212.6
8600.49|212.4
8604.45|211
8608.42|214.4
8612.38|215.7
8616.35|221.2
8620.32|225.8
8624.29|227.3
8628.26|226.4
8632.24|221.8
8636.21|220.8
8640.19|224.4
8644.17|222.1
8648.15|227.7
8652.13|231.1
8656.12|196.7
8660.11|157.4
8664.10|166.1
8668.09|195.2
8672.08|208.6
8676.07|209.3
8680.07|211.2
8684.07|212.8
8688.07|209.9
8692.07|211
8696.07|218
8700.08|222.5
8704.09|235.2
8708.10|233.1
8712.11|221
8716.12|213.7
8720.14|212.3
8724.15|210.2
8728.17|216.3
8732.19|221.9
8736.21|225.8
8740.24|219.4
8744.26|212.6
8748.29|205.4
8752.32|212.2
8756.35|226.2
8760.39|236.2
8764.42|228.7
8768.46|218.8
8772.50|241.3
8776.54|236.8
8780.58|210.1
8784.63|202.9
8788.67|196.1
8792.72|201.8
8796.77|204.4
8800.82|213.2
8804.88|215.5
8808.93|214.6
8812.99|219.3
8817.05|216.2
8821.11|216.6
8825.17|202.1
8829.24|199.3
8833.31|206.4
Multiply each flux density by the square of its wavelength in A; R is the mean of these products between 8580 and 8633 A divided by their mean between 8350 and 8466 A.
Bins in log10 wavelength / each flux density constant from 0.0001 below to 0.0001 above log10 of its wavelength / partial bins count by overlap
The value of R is 0.97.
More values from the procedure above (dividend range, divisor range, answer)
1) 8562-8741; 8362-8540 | 0.97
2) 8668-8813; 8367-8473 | 0.98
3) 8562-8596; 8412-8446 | 0.95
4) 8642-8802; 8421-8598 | 0.99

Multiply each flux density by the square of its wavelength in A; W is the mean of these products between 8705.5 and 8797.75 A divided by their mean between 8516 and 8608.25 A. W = 1.05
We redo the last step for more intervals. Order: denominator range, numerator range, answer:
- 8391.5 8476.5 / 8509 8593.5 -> 0.95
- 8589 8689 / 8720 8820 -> 1.05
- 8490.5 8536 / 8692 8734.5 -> 1.01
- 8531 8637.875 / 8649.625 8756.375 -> 1.00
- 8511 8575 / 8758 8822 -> 1.05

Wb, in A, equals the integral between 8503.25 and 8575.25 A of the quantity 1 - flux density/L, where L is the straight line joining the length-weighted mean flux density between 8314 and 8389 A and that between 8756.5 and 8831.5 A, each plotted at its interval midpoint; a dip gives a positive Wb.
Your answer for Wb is 2.5 A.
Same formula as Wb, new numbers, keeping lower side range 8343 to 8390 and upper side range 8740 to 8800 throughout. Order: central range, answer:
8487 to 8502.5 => 0.5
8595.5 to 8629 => 0.9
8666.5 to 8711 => 1.1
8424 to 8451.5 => -1.0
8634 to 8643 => 0.0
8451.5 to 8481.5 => 0.0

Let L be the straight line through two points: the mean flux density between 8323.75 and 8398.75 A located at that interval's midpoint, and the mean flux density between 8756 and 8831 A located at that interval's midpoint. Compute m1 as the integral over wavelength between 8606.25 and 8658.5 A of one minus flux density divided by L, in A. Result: 0.8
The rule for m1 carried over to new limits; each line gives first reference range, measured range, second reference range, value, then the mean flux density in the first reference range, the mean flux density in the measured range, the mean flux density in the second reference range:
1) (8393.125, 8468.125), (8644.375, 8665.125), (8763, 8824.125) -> 2.3 A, 239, 199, 215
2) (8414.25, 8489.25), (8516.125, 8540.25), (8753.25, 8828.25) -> 1.2 A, 237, 221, 216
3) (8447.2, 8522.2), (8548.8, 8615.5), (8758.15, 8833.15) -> 1.9 A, 231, 220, 215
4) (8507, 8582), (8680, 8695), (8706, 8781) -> 0.6 A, 221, 212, 221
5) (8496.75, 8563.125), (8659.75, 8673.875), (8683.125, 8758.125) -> 2.2 A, 220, 184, 218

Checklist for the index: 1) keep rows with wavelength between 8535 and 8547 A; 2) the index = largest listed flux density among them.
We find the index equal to 204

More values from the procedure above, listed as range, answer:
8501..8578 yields 242.5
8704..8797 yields 241.3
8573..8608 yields 226.7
